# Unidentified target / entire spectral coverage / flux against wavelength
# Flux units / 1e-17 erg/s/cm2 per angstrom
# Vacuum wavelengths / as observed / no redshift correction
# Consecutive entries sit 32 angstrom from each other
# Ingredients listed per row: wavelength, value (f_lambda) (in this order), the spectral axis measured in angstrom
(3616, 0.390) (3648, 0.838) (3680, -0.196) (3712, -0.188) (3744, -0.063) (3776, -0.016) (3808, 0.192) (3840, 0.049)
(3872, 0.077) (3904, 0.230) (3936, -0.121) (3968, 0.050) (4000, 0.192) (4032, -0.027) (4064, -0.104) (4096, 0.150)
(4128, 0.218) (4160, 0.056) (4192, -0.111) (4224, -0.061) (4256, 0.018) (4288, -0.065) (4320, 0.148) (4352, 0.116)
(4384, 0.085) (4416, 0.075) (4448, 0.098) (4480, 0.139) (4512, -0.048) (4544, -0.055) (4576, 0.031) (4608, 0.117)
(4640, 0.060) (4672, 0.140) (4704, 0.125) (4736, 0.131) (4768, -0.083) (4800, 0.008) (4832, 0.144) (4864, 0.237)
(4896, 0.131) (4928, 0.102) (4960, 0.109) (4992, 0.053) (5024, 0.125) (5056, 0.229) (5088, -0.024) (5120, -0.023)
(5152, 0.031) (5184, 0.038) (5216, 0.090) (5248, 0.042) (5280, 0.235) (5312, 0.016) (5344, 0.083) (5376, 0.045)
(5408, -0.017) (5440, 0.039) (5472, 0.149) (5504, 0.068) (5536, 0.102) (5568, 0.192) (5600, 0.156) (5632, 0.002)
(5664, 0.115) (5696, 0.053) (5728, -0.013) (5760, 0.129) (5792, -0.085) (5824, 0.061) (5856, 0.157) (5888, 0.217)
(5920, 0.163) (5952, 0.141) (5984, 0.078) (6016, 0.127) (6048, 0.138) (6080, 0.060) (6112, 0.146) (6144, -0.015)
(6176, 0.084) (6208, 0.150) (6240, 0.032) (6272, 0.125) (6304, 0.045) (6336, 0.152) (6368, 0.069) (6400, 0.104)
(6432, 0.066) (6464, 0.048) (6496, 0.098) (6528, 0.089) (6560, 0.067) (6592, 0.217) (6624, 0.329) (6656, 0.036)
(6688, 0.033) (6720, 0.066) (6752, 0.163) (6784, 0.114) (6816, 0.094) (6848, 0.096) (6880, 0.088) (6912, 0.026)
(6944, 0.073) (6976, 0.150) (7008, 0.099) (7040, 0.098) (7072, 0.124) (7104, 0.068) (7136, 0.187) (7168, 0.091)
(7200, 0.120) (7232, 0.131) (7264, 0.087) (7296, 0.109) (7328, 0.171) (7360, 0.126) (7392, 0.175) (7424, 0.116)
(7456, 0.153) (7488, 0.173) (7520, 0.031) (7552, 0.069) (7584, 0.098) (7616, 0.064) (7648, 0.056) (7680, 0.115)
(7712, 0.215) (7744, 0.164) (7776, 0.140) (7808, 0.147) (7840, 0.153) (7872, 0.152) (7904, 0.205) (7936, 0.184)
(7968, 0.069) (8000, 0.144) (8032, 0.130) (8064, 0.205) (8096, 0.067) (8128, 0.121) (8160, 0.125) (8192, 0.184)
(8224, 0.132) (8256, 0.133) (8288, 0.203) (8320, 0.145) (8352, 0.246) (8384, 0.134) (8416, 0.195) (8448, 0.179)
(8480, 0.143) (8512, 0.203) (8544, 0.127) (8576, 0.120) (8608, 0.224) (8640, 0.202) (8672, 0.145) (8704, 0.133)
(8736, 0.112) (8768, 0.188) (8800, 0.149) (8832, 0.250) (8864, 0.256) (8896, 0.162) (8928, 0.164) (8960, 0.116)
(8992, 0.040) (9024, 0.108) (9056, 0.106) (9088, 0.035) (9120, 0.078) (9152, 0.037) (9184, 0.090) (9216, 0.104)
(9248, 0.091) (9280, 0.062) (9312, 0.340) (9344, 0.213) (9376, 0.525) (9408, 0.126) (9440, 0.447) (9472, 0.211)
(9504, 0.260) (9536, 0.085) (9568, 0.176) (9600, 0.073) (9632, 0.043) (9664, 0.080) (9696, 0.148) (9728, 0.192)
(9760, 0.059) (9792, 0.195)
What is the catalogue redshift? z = 0.773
